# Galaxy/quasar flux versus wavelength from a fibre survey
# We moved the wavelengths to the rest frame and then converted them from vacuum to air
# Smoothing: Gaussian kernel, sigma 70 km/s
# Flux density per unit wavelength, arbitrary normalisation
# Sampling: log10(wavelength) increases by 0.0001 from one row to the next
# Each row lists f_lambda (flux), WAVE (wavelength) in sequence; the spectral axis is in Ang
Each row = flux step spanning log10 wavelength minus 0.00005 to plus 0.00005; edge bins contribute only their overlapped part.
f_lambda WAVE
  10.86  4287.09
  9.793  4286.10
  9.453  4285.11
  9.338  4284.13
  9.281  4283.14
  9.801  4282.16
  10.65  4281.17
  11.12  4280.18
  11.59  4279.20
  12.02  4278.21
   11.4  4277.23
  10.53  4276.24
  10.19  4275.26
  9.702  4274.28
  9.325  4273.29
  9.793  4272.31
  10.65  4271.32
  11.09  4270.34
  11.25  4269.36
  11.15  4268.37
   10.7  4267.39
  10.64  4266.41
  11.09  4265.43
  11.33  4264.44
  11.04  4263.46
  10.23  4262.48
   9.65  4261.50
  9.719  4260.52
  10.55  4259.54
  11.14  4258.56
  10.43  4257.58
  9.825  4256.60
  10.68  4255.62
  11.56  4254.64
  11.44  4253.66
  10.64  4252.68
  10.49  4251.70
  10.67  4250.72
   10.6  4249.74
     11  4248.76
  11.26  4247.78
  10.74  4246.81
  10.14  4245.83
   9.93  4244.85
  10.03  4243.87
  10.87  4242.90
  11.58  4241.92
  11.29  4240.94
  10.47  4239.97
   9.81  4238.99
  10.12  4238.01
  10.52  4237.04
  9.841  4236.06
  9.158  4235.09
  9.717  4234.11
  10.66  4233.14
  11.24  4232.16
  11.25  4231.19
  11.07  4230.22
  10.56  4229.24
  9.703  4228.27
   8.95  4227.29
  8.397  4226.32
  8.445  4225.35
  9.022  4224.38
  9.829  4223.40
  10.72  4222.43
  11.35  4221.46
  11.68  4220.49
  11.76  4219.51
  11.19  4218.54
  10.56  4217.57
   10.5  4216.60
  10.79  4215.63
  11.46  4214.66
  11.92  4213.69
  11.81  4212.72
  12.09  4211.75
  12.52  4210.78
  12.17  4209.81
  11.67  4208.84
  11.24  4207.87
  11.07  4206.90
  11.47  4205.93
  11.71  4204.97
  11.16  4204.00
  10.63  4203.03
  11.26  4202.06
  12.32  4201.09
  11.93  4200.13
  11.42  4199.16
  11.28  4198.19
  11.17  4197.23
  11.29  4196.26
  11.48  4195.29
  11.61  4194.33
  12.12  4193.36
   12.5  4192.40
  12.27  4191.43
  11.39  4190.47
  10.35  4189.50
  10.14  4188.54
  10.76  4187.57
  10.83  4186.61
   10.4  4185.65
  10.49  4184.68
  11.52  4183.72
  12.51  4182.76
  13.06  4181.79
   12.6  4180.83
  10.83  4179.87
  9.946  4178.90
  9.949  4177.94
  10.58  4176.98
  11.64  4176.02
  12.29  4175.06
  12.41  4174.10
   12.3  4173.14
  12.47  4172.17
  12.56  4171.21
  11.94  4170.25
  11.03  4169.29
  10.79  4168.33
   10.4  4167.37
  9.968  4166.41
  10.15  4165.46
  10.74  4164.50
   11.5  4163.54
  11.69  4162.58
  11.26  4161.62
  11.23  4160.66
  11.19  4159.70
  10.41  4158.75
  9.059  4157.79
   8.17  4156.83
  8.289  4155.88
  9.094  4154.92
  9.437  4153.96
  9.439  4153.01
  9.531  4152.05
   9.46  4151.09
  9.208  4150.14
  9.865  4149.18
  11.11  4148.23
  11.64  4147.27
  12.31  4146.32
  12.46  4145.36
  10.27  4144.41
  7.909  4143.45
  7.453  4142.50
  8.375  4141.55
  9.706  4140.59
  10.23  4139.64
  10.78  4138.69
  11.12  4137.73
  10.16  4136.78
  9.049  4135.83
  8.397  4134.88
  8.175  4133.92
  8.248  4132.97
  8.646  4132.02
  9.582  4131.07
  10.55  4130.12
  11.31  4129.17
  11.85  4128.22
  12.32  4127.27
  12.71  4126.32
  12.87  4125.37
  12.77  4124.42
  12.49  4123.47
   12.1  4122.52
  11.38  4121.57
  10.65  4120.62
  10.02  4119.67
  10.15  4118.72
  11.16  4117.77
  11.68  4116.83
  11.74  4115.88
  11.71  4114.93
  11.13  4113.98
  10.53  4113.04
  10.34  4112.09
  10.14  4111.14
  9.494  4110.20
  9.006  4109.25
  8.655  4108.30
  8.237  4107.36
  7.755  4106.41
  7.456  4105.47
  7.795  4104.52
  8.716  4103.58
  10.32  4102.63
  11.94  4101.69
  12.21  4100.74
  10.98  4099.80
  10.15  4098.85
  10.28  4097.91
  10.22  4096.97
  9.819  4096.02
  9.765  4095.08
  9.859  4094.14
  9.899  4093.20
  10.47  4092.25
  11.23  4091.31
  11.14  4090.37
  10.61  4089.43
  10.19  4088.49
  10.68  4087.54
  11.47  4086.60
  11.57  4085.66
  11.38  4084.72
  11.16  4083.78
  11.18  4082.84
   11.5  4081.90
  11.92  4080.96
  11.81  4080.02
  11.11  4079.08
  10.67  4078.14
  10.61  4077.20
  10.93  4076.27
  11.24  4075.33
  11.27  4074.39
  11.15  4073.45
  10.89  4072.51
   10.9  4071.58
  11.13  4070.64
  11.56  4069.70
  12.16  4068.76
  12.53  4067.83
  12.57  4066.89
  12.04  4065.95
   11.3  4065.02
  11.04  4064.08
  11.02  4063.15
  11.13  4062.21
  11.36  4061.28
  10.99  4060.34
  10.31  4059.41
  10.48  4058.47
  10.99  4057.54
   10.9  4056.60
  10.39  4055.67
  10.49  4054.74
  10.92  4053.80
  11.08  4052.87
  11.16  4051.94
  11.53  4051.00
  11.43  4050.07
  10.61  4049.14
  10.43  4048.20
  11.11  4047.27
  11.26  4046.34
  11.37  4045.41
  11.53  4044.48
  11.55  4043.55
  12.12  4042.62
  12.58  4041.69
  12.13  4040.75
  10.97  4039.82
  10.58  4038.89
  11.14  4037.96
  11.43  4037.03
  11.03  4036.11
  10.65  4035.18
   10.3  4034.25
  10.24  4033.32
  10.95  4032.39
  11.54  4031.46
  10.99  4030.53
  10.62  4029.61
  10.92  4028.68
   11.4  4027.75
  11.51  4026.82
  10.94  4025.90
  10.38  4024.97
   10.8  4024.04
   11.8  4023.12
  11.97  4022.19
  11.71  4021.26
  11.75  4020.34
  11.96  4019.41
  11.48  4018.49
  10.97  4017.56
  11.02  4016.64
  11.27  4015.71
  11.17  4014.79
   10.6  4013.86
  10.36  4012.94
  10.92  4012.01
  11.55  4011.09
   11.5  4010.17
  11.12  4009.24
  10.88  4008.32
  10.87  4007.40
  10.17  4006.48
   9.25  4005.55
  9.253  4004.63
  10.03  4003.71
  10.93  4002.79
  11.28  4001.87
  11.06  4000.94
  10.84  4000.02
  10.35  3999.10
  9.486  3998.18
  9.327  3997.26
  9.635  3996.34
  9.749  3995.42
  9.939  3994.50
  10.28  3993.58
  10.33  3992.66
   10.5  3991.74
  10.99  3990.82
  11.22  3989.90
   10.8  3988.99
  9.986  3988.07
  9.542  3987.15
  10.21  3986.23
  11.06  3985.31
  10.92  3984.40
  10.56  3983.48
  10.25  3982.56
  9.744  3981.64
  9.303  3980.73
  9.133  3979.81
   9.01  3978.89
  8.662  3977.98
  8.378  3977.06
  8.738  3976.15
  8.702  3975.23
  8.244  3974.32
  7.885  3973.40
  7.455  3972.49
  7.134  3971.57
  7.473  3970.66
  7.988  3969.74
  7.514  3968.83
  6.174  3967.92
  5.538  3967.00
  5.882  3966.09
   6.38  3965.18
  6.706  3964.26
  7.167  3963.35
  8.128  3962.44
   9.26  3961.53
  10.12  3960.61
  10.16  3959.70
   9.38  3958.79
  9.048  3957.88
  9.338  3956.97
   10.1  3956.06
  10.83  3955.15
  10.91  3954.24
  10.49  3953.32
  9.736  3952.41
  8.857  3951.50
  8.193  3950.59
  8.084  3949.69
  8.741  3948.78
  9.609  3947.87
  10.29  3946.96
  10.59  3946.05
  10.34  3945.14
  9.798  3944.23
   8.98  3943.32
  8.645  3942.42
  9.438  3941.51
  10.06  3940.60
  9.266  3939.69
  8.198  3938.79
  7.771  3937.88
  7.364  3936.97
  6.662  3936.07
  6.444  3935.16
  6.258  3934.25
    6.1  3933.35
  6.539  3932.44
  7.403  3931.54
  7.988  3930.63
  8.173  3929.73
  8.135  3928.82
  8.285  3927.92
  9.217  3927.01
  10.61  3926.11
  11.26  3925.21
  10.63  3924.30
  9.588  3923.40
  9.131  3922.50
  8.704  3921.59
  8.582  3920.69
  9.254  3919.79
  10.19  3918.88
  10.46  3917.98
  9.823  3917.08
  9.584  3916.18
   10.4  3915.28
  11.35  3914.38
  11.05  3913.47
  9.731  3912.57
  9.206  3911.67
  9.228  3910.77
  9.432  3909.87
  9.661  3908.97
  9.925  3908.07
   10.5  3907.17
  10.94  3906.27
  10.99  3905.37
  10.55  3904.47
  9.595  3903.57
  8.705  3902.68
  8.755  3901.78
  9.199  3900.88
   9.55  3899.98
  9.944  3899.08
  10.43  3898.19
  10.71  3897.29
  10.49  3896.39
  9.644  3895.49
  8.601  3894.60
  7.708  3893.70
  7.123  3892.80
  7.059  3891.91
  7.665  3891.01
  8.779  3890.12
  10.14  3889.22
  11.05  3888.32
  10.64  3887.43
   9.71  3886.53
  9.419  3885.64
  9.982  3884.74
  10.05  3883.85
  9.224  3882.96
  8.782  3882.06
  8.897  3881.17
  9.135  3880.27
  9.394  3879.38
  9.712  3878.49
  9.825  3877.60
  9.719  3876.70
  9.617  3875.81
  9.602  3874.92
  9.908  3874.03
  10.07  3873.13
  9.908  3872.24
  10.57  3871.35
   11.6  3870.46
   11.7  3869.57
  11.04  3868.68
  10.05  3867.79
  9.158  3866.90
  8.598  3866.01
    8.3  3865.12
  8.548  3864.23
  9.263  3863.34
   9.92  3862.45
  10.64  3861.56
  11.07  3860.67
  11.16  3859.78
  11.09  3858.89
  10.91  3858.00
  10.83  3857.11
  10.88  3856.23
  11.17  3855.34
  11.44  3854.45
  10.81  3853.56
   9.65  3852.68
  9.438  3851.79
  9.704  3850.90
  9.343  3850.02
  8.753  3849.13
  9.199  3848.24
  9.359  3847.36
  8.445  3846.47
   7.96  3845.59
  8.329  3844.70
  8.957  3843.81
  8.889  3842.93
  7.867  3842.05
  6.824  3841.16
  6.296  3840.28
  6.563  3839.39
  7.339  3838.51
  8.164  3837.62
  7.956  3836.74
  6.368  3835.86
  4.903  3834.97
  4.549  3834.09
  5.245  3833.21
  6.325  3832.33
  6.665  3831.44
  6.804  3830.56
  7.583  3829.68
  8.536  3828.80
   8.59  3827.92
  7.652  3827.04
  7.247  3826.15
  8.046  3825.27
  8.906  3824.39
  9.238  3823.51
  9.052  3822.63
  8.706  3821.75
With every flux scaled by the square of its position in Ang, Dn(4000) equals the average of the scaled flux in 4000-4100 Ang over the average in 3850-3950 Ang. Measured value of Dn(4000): 1.25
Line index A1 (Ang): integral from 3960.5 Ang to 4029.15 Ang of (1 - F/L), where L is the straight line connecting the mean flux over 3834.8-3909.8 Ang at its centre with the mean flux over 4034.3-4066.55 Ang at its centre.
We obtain 5.1 Ang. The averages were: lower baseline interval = 9.43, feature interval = 9.84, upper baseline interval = 11.1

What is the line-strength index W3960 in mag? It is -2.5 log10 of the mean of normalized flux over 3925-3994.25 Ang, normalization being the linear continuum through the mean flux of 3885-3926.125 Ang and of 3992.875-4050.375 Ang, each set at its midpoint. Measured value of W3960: 0.16 mag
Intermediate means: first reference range 9.68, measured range 8.87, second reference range 10.9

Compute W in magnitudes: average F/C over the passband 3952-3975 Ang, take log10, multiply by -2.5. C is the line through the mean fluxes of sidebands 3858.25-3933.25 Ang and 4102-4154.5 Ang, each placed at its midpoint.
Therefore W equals 0.17 mag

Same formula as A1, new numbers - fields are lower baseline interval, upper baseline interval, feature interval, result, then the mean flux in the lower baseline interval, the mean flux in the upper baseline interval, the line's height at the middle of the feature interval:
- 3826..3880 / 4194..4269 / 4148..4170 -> 0.7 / 8.97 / 10.8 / 10.5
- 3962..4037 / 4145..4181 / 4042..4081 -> -3.7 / 9.95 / 10.7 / 10.2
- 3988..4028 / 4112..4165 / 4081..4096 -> -0.3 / 10.8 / 10.4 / 10.6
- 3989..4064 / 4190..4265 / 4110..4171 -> 2.4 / 10.9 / 10.9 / 10.9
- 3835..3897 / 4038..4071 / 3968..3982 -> 2.9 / 9.34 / 11.3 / 10.5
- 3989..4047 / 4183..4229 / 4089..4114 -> 2.5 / 10.9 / 11.1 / 11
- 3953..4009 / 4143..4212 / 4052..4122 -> -3.1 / 9.36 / 11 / 10.3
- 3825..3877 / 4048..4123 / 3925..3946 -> 2.6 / 8.91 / 10.7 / 9.57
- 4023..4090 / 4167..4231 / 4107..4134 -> 1.1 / 11.2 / 11.2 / 11.2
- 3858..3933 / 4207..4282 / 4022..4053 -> -3.5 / 9.62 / 10.7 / 10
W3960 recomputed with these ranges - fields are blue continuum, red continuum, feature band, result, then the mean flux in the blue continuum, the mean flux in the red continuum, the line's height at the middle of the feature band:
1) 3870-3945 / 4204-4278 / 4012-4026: -0.15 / 9.31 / 10.7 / 9.77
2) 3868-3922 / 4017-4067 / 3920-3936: 0.20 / 9.72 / 11.2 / 10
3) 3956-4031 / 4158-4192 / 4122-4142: 0.04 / 9.85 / 11.2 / 10.9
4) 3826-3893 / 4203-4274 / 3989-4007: -0.07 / 9.01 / 10.7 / 9.63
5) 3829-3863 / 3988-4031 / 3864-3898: -0.05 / 8.62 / 10.8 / 9.08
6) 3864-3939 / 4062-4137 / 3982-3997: -0.04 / 9.33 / 10.7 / 9.94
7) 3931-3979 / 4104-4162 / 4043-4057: -0.18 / 8.41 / 10.1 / 9.34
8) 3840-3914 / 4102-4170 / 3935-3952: 0.11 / 9.62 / 10.2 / 9.77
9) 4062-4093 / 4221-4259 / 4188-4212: -0.09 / 11.2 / 10.4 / 10.6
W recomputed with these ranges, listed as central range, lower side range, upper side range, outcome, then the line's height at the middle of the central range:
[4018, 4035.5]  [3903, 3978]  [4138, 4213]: -0.157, 9.65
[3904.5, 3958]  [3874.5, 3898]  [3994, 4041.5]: 0.066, 9.86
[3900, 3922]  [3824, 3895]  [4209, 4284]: -0.073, 9.19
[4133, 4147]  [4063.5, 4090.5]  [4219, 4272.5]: 0.134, 11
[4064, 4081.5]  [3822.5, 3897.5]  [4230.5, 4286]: -0.163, 9.83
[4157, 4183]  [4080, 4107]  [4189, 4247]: -0.049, 10.7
